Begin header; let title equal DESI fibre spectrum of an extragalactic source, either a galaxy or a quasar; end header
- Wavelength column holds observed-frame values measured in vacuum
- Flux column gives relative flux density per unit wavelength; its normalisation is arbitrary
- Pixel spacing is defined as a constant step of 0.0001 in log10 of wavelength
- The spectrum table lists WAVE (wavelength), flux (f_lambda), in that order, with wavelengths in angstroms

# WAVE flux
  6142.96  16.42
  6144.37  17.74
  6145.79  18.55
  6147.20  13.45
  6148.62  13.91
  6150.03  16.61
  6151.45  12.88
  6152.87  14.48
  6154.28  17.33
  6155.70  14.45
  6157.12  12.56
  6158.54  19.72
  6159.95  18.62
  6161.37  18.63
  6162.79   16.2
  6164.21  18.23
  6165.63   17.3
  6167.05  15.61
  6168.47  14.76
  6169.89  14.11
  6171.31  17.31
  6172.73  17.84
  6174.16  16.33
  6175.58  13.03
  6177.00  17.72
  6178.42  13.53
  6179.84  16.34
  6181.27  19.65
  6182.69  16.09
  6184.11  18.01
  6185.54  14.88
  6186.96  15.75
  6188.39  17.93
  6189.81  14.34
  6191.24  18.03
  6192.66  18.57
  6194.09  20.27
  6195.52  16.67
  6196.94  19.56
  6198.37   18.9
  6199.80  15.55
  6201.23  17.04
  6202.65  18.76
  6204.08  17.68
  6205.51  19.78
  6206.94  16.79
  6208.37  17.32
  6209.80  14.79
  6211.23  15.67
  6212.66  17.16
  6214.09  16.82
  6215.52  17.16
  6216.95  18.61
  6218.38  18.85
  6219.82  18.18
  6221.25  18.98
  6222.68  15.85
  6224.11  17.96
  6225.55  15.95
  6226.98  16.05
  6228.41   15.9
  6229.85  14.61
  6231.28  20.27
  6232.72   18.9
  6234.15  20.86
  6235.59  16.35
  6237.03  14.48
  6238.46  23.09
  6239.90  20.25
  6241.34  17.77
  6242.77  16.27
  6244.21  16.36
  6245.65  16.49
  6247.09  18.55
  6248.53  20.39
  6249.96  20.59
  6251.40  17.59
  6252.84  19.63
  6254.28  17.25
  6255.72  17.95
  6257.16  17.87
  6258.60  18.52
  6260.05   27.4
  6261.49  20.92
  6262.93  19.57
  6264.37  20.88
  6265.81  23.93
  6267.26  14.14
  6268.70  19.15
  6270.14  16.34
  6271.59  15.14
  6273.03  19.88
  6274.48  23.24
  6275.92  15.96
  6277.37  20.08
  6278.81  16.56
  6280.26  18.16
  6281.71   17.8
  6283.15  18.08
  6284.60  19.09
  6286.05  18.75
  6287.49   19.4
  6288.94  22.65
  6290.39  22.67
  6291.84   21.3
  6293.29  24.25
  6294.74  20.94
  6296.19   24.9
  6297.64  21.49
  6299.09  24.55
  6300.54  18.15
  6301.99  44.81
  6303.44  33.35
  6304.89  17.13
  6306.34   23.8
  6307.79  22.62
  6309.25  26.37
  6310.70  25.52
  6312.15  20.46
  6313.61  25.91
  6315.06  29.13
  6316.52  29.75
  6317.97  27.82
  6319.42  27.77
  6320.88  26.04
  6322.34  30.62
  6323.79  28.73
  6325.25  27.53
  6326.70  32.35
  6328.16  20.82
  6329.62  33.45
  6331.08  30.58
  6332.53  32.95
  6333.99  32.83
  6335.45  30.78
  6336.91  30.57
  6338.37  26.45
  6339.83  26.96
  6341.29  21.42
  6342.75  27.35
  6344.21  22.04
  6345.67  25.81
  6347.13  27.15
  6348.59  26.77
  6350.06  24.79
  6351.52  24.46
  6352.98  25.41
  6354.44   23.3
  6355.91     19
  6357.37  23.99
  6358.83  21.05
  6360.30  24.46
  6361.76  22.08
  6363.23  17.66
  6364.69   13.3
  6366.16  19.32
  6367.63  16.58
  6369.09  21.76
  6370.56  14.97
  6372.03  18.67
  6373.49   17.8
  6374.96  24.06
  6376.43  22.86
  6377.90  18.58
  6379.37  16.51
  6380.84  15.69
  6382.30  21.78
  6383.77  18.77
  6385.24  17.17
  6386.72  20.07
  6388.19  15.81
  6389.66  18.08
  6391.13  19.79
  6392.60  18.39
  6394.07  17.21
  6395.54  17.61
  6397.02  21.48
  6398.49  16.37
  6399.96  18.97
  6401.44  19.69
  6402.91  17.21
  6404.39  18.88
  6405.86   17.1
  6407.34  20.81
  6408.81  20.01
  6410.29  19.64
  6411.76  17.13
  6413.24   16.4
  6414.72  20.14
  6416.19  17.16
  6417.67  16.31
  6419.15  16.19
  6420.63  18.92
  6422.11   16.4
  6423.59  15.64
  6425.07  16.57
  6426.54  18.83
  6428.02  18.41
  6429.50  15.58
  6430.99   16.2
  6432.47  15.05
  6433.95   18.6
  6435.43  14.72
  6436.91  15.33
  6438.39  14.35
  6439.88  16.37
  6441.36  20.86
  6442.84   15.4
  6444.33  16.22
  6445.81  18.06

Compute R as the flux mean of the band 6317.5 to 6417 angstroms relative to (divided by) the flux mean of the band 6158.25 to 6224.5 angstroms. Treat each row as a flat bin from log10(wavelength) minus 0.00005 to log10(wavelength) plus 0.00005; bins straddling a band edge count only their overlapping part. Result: 1.29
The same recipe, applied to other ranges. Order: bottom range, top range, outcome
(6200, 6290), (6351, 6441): 1.01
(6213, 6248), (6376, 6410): 1.05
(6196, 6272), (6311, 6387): 1.32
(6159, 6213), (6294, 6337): 1.61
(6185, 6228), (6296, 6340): 1.59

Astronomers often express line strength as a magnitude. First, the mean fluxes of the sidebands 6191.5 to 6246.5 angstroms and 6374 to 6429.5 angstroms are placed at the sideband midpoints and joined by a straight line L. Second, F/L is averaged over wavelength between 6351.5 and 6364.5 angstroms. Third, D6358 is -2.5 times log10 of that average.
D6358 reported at -0.20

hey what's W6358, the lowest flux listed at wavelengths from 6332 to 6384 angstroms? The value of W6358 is 13.3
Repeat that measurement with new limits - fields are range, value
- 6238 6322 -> 14.14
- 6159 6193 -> 13.03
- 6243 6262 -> 16.36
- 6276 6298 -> 16.56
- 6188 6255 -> 14.34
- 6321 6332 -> 20.82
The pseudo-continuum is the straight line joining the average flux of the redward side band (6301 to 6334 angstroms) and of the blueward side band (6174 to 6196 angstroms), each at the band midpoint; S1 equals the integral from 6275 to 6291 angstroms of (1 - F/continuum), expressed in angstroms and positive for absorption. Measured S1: 3.9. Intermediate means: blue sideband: 16.7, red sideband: 28.1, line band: 19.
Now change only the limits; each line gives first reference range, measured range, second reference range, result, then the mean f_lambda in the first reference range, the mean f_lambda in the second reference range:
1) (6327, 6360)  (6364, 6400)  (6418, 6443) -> 5.8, 26.3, 16.7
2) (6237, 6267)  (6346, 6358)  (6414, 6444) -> -4.3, 19.4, 16.8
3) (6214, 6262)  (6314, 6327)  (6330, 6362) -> -2.4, 18.3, 26.1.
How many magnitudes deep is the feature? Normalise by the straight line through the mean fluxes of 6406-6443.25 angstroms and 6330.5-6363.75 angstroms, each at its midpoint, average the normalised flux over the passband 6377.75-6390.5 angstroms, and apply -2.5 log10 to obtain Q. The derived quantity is 0.20 mag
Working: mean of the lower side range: 25.6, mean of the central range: 18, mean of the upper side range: 17.3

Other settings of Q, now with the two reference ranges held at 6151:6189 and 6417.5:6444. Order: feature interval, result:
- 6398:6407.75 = -0.11 mag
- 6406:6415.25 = -0.14 mag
